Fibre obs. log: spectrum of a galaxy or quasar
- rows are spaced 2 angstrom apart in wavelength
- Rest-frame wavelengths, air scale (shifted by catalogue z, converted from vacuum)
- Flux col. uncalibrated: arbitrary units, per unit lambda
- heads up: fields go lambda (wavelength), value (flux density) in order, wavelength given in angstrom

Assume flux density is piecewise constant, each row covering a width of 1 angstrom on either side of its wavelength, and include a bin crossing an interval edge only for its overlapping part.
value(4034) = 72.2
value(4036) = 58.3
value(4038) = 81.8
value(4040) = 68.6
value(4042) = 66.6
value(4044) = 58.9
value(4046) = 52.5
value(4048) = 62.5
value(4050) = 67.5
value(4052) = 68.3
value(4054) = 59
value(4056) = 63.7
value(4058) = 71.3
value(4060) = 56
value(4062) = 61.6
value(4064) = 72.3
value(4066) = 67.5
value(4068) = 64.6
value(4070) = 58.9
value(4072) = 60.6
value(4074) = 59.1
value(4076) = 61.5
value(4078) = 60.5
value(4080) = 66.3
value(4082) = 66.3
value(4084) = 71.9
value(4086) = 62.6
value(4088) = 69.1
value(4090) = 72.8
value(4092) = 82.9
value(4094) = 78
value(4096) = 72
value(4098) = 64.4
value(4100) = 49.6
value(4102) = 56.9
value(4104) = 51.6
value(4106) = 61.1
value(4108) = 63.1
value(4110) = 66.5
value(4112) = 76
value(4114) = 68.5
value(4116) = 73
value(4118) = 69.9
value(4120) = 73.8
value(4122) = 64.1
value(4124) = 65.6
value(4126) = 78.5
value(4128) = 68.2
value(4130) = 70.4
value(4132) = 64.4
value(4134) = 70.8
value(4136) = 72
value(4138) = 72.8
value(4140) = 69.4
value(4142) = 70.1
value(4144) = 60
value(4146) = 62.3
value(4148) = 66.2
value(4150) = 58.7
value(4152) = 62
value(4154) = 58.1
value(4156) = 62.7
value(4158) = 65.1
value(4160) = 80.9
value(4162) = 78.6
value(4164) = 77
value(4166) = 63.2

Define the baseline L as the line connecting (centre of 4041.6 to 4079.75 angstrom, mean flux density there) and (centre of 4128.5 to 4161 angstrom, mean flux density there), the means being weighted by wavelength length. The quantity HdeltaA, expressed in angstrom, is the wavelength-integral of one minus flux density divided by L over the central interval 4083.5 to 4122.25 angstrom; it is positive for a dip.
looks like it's -1.6 angstrom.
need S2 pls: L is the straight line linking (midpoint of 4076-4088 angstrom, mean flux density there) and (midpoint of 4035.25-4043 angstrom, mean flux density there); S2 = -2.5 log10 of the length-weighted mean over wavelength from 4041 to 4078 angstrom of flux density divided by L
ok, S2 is 0.08 mag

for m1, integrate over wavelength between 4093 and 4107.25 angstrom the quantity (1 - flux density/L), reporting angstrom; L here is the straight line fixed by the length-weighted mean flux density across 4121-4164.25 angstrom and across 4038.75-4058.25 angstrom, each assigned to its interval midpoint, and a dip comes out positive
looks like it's 0.88 angstrom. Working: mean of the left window 63.8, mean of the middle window 62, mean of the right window 67.9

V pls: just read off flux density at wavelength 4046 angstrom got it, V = 52.5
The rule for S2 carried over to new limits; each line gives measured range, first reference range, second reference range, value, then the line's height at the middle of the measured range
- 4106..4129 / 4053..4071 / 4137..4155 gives -0.08 mag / 64.2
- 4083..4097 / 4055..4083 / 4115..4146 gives -0.11 mag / 65.5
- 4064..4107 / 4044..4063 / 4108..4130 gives 0.02 mag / 66.1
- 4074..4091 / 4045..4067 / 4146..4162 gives -0.03 mag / 64.3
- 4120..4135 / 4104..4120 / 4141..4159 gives -0.06 mag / 65.6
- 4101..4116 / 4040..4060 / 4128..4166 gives 0.03 mag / 66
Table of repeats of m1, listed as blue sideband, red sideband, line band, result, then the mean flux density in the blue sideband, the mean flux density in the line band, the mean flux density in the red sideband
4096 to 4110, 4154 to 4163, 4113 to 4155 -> -1.5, 59.4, 67.6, 70.3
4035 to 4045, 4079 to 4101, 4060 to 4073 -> 0.8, 66.8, 63.6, 68.7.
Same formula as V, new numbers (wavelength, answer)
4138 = 72.8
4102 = 56.9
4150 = 58.7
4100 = 49.6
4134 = 70.8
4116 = 73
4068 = 64.6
